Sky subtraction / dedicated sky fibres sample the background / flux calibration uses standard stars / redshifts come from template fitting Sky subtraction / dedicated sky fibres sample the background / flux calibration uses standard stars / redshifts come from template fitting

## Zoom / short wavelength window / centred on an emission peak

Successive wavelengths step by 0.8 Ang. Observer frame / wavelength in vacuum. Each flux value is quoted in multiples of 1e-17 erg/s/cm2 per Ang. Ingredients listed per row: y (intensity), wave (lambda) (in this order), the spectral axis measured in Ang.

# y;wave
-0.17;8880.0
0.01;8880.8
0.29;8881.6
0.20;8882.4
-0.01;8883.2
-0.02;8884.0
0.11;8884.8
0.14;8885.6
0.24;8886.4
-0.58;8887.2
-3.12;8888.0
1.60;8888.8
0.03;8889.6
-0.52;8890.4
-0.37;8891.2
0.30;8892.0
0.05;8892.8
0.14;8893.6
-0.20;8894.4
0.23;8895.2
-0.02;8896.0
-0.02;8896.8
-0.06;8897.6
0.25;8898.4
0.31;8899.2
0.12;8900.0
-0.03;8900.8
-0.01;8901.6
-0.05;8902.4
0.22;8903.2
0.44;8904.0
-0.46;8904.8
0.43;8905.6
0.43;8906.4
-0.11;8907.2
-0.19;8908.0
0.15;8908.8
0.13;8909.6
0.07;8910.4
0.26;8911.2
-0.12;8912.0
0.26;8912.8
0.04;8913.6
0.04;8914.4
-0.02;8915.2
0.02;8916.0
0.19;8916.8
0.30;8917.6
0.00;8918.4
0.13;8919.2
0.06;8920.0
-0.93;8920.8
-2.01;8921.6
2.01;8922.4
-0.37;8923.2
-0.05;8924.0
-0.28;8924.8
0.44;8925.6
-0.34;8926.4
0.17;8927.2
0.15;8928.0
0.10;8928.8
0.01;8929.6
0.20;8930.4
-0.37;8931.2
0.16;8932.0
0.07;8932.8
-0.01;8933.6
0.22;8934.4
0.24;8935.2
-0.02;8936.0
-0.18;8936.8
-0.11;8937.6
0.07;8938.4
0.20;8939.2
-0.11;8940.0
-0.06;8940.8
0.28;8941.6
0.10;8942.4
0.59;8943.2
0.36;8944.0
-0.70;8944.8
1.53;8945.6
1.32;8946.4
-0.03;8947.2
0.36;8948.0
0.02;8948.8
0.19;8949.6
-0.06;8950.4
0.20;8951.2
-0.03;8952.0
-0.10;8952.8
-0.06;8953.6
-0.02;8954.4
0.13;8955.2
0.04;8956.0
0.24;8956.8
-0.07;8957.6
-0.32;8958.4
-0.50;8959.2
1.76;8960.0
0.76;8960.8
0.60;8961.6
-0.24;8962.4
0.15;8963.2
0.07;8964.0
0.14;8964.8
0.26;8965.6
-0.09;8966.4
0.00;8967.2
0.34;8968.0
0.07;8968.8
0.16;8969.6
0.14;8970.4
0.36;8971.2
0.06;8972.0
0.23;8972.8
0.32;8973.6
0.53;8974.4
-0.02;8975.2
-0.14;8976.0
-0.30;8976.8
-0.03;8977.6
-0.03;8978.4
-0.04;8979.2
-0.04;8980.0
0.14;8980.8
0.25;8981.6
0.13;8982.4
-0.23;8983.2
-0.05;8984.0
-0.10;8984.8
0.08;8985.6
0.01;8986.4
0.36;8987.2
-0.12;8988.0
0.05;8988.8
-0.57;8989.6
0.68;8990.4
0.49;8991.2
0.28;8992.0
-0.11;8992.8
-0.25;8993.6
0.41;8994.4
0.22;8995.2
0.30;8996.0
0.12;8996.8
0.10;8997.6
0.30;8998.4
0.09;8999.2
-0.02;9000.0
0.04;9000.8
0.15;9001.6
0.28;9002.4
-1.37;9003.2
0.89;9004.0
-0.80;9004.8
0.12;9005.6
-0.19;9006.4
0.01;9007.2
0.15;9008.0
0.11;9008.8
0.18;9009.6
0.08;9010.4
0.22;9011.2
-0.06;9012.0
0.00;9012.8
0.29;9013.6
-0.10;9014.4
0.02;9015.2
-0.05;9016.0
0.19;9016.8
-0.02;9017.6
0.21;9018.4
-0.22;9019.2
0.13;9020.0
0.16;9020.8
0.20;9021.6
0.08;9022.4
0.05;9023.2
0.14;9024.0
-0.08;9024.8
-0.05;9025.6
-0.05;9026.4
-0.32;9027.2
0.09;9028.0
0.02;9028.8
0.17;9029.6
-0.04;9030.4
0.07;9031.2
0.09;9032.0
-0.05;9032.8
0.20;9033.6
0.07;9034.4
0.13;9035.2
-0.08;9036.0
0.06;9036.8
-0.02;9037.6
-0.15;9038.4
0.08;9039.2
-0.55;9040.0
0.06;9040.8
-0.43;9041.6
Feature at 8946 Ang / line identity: H-gamma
